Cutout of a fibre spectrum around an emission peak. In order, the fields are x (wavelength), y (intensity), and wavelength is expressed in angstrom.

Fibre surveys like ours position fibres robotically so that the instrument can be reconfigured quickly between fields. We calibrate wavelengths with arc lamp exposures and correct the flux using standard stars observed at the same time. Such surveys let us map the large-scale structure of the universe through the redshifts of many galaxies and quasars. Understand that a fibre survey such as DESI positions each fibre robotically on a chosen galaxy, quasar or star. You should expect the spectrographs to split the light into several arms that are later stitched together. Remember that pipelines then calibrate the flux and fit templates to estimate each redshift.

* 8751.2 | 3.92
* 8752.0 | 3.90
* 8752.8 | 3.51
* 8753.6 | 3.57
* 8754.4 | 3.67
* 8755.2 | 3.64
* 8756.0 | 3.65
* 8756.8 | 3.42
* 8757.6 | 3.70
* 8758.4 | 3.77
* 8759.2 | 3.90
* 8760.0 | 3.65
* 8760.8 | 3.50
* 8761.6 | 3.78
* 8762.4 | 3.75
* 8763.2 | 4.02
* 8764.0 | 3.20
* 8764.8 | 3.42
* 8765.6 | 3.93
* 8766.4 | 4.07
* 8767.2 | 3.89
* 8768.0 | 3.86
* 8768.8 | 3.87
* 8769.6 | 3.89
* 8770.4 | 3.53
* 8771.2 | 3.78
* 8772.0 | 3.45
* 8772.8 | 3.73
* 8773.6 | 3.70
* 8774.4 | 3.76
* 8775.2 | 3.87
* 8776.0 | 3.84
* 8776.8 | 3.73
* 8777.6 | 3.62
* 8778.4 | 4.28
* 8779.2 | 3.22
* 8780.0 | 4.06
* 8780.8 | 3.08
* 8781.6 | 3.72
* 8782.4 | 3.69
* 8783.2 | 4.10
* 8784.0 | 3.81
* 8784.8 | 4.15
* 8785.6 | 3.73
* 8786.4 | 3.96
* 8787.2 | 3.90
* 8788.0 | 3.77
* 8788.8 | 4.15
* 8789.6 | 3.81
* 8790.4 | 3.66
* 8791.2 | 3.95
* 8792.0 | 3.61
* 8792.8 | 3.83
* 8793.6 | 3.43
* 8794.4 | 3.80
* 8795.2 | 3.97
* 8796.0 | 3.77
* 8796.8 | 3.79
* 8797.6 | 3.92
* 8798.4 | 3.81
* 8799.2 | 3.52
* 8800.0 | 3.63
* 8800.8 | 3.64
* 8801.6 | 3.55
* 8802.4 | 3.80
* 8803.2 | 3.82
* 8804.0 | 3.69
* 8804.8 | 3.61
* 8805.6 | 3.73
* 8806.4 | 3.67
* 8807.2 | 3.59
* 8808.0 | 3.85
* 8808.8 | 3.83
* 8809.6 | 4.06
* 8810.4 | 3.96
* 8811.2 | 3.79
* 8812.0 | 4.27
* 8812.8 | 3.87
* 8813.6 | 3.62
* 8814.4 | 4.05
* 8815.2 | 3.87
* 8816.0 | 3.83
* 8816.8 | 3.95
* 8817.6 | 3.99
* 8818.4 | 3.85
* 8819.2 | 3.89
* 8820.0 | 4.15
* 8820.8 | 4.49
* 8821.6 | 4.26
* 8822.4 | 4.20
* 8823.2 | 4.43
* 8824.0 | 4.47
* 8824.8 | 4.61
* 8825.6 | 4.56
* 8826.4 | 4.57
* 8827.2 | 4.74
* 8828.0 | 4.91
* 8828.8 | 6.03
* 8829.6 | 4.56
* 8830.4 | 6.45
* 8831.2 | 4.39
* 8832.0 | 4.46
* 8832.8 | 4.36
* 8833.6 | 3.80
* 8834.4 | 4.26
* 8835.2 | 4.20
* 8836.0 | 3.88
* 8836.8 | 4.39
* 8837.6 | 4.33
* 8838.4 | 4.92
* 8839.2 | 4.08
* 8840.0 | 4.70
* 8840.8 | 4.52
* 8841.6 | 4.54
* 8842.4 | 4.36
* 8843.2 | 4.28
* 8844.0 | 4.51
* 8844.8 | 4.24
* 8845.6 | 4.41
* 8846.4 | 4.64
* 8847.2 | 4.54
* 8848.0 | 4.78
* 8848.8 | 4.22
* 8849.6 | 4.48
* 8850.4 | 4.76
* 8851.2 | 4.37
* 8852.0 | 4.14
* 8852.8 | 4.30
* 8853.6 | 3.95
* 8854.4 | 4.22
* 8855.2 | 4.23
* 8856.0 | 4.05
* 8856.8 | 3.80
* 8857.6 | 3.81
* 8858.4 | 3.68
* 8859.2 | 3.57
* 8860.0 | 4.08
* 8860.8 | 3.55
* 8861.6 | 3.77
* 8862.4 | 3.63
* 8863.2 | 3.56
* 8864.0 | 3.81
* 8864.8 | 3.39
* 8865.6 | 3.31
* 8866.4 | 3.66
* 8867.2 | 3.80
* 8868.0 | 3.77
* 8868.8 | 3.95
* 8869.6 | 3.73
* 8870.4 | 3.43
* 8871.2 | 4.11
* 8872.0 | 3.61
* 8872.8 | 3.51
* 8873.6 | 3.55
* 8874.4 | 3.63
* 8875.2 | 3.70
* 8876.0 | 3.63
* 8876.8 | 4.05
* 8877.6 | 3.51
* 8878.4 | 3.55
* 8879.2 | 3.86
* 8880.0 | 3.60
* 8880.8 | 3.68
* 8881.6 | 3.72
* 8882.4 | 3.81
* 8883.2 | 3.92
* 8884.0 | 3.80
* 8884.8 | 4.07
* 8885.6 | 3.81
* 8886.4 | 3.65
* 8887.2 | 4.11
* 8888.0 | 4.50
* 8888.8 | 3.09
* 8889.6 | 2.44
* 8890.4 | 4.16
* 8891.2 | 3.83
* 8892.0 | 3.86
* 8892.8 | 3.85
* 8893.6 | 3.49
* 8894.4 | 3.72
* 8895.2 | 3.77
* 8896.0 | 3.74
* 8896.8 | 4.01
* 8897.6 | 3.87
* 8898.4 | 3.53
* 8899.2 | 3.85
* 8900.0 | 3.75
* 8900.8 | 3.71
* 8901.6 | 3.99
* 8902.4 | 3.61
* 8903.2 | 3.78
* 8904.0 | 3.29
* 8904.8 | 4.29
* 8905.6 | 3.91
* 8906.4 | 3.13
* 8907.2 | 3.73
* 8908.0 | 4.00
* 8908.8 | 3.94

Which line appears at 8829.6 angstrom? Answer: [S II] 6716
